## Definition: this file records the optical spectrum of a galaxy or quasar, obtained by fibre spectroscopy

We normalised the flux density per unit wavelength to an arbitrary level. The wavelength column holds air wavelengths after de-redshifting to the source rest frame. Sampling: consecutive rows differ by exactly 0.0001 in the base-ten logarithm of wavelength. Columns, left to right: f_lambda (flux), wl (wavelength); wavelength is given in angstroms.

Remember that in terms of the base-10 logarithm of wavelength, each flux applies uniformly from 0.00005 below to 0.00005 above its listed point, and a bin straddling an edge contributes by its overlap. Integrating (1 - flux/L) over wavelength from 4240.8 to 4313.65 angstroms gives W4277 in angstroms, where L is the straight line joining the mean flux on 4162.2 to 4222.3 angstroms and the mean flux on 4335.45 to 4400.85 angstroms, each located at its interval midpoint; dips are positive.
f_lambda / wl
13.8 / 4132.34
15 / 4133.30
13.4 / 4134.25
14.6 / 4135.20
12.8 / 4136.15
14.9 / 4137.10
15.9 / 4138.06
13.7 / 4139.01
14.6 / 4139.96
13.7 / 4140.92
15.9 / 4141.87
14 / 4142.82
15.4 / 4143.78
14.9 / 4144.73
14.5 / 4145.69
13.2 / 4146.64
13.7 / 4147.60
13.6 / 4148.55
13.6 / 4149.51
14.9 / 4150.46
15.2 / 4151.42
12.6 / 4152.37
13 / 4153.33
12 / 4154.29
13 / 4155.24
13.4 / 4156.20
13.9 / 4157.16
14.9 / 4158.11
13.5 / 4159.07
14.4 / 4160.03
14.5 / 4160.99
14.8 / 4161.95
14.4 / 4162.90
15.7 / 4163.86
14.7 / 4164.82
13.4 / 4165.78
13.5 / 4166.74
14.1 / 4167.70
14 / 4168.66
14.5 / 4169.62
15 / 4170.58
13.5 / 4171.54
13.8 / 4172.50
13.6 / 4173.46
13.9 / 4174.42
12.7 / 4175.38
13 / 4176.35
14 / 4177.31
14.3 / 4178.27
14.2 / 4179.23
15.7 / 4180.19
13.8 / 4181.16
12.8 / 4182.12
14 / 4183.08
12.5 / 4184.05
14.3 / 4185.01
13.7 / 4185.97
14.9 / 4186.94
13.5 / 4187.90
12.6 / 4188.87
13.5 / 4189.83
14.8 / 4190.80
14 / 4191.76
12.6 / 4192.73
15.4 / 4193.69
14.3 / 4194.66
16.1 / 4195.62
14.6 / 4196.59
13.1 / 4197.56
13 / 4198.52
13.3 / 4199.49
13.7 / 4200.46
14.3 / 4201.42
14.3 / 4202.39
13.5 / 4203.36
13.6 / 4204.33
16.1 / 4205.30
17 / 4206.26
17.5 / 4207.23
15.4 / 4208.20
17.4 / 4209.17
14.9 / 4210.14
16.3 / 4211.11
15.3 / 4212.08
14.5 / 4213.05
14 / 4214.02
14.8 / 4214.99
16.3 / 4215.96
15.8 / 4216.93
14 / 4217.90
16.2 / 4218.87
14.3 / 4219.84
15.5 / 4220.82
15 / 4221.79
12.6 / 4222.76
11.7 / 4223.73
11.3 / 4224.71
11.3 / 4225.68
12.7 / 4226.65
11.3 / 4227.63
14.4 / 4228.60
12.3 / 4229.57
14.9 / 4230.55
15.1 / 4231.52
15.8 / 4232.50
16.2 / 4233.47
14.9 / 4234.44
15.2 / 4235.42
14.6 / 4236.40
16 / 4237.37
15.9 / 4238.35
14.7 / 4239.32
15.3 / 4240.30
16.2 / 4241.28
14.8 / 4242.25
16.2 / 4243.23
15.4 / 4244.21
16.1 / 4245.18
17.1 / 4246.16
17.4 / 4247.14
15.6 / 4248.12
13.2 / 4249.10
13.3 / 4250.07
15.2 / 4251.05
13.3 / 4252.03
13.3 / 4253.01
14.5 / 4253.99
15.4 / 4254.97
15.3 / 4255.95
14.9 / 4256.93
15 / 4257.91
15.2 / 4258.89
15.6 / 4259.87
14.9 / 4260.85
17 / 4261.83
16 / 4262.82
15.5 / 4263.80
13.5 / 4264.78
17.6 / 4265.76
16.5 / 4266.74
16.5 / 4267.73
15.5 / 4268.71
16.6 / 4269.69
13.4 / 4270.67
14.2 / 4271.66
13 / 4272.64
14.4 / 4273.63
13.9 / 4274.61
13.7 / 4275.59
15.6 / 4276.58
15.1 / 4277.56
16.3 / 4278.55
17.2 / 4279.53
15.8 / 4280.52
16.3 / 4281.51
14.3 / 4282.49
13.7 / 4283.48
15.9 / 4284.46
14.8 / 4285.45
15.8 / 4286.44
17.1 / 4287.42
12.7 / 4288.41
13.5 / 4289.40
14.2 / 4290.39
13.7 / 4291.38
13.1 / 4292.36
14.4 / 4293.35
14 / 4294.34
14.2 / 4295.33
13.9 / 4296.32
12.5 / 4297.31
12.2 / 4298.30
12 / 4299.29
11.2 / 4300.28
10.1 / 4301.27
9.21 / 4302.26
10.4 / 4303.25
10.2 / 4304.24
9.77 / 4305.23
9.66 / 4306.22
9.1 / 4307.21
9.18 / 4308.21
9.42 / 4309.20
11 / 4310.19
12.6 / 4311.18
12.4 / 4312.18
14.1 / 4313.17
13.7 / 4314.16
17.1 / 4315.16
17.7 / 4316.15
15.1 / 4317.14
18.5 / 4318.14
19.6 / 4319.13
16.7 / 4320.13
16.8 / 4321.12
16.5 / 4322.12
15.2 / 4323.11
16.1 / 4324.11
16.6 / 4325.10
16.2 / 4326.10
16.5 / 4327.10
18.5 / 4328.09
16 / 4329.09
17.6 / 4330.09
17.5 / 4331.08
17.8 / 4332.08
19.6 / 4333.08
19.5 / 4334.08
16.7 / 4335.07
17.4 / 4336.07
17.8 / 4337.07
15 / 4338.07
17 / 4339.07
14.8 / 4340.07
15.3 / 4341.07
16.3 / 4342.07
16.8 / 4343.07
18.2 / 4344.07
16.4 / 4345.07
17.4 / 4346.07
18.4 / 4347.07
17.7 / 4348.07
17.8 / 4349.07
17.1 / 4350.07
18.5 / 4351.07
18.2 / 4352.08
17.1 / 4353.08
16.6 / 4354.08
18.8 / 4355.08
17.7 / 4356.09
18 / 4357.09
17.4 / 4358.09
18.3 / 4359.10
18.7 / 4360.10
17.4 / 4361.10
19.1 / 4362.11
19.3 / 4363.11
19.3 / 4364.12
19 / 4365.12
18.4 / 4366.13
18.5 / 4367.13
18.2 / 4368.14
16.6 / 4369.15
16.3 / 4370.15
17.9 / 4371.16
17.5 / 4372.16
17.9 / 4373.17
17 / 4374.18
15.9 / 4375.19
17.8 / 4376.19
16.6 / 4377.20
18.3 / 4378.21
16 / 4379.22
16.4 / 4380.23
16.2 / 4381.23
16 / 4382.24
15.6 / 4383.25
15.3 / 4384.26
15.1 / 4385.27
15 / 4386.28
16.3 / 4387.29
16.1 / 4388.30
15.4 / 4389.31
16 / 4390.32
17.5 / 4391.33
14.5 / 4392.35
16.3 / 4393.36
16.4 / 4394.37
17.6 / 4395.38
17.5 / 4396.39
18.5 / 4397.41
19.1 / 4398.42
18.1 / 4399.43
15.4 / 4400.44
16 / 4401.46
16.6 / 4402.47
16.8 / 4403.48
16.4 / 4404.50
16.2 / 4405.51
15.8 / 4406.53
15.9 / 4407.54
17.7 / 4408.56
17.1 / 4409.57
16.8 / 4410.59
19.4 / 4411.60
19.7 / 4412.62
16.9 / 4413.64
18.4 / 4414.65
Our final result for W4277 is 7.6 angstroms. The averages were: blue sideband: 14.4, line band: 14.1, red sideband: 17.1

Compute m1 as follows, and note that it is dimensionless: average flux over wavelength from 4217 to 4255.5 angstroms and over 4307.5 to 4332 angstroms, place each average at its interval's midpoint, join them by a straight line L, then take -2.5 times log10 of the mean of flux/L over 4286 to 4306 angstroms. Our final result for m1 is 0.20 mag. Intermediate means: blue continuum 14.6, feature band 12.7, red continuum 15.4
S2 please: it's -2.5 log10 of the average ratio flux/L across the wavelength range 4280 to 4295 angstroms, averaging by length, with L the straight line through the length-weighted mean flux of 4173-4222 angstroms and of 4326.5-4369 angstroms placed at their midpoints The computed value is 0.12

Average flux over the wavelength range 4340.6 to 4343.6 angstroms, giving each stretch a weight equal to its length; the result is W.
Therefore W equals 16.2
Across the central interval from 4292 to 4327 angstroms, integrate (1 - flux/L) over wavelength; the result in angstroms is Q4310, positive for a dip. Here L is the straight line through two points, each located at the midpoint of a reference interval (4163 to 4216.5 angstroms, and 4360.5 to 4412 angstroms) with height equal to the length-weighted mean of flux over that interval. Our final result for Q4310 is 5.5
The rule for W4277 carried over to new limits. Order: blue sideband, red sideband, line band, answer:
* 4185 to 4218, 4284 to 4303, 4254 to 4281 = -3.1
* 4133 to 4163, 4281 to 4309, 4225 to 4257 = -3.7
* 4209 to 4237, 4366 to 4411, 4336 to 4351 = -0.8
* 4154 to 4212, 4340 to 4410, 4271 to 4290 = 1.0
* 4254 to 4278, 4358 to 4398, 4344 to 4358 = -0.9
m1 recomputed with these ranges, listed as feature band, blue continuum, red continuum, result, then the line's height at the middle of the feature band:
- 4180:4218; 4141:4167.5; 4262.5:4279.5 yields -0.001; 14.5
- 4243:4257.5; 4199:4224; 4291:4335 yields -0.028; 14.7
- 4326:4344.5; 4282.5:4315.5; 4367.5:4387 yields -0.181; 14.5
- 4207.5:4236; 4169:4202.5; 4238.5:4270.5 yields 0.015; 14.7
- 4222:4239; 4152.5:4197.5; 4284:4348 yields 0.029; 14.3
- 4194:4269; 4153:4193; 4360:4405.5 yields -0.010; 14.7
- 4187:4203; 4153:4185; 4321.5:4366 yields 0.035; 14.4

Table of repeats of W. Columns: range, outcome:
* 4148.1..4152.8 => 14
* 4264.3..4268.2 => 16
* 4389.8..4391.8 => 16.7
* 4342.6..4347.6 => 17.5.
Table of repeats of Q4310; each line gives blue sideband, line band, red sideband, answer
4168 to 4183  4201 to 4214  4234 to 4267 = -0.75 angstroms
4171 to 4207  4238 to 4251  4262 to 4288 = -0.52 angstroms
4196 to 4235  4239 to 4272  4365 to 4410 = -0.70 angstroms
